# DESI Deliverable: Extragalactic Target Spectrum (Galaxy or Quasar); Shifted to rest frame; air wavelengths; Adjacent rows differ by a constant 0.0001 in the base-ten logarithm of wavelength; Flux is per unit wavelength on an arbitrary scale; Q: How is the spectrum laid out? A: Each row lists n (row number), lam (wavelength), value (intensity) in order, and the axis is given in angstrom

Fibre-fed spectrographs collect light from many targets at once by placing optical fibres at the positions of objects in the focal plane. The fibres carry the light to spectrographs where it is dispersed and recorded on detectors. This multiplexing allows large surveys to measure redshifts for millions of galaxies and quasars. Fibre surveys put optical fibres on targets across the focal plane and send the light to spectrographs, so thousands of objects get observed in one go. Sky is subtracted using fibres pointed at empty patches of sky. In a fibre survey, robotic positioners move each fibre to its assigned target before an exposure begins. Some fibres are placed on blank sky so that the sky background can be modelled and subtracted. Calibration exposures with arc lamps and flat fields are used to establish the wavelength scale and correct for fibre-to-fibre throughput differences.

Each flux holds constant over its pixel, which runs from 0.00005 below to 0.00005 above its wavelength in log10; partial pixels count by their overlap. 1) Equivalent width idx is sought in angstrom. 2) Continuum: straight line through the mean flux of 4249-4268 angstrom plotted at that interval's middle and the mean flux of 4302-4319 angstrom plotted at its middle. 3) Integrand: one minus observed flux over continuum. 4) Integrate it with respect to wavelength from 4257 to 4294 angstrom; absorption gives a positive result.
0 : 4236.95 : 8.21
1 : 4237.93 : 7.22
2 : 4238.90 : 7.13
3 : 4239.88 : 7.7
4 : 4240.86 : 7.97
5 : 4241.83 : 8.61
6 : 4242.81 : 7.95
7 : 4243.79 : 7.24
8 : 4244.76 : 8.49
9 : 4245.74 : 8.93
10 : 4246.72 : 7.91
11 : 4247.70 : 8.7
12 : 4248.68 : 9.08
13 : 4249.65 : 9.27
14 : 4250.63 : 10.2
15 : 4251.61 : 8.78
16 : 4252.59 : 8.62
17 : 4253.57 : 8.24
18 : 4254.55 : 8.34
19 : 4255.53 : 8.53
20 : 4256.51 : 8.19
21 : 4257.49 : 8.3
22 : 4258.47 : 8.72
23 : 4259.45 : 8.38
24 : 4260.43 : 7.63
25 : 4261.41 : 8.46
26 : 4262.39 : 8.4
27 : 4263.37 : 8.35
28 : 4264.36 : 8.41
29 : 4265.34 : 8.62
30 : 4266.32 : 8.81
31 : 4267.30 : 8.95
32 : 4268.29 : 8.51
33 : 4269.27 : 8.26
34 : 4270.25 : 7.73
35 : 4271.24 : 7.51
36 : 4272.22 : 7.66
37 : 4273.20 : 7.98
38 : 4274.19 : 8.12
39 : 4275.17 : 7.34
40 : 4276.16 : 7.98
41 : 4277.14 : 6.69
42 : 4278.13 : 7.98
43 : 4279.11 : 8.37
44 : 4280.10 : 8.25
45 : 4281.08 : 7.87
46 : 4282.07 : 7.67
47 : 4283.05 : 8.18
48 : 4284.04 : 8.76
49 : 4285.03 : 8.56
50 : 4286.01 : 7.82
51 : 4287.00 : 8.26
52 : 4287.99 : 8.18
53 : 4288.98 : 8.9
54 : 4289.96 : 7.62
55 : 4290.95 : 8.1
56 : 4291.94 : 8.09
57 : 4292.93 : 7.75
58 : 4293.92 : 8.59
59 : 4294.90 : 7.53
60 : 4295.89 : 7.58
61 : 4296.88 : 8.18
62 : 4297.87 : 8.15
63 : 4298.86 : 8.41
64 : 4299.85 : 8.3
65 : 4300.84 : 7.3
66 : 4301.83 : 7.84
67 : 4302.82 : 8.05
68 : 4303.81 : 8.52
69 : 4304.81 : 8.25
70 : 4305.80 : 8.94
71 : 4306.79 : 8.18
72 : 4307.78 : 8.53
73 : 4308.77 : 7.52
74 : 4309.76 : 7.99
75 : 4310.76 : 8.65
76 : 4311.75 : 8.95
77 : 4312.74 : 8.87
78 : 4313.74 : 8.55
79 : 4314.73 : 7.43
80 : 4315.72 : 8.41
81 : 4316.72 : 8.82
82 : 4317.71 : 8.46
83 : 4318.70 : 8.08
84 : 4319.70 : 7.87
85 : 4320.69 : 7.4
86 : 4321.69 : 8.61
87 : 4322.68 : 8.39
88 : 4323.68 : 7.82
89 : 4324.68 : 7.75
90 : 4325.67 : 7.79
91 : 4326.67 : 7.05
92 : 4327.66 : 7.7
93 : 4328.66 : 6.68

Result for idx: 1.6 angstrom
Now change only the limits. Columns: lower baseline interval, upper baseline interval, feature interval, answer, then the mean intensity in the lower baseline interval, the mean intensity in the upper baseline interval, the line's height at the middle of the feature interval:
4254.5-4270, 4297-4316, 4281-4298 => 0.44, 8.42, 8.25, 8.32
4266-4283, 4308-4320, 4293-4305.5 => 0.19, 7.98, 8.31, 8.19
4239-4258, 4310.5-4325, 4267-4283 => 0.87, 8.45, 8.27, 8.38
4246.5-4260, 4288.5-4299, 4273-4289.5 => 0.40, 8.67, 8.08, 8.26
